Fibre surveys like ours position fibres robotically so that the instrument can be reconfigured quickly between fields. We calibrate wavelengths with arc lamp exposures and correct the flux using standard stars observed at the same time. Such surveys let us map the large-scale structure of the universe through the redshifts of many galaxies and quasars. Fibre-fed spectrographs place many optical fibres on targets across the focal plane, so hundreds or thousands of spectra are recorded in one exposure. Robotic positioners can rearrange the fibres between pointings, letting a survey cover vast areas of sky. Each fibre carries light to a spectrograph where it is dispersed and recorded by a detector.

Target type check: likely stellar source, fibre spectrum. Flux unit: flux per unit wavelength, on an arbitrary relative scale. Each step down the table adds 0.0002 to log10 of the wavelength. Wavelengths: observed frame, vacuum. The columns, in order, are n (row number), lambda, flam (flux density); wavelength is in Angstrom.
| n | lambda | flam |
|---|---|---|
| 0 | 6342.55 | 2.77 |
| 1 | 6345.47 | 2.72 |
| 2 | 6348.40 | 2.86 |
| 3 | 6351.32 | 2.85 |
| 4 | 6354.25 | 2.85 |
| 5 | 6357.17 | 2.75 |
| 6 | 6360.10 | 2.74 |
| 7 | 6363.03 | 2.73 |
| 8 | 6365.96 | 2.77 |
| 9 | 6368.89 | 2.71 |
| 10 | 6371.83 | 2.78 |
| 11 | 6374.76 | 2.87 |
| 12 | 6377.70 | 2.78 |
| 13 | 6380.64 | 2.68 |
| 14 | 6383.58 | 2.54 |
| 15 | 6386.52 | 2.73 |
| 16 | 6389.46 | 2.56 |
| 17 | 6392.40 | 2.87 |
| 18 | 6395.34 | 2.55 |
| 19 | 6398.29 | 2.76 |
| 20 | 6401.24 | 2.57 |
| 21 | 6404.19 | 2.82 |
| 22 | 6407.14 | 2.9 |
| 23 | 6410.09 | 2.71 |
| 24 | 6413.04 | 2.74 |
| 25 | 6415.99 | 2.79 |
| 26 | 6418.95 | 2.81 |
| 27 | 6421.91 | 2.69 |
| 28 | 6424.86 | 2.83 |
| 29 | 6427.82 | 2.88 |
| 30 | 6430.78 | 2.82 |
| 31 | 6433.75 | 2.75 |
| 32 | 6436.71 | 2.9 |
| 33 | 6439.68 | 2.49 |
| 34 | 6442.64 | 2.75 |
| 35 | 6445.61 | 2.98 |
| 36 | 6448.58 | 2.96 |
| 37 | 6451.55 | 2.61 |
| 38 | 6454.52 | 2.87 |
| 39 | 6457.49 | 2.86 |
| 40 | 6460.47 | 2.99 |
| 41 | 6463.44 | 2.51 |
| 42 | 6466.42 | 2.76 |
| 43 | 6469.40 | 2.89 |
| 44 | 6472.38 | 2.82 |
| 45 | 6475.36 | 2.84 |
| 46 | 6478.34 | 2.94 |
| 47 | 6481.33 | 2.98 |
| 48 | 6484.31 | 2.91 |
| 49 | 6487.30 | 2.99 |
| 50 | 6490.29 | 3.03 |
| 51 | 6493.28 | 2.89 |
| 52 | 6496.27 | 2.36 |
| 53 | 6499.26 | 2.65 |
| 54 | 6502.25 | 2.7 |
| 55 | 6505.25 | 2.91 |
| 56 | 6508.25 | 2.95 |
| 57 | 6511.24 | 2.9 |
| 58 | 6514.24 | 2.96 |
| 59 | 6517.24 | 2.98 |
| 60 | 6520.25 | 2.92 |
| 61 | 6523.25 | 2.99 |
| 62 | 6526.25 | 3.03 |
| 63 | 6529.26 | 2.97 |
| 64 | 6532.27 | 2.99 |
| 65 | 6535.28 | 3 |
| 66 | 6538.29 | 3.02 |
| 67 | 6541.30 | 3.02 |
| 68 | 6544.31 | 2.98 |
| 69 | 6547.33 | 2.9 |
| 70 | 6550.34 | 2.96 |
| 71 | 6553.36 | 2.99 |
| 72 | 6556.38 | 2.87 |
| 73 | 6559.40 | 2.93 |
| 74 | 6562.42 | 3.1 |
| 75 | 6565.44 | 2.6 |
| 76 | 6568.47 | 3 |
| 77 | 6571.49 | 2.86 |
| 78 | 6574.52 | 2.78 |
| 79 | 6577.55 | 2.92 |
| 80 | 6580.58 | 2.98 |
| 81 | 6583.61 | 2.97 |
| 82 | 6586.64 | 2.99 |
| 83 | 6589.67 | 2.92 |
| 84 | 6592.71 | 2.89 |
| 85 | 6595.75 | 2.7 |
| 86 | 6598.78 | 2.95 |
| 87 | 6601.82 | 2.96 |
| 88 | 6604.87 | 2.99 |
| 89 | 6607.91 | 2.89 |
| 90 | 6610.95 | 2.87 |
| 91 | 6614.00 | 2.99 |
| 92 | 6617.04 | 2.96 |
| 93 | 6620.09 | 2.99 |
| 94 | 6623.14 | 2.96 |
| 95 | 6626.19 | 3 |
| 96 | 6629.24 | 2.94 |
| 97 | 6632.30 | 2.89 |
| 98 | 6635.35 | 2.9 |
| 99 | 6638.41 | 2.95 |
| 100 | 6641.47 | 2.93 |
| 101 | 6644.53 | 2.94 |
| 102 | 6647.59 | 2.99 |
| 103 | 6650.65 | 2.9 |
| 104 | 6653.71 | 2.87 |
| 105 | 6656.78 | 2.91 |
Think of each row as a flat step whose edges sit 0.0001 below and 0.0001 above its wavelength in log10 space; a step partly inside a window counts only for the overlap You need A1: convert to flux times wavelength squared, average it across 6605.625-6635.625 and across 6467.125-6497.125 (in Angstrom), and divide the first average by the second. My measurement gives 1.07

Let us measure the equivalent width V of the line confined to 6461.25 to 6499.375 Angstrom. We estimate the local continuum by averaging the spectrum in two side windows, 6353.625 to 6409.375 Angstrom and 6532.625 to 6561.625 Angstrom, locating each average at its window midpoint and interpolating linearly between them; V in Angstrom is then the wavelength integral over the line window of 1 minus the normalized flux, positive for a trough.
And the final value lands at 0.7 Angstrom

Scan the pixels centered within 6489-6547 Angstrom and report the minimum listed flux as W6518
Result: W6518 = 2.36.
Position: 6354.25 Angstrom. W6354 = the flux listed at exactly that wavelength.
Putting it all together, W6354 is 2.85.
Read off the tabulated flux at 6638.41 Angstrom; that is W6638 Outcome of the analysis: 2.95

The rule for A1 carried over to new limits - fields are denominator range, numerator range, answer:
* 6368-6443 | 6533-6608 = 1.12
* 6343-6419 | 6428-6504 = 1.05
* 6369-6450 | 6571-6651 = 1.13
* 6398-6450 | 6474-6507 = 1.04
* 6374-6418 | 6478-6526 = 1.09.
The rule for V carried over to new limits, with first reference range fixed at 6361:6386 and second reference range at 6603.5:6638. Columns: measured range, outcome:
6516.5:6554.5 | -1.5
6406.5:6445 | 0.0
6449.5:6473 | 0.1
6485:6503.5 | 0.4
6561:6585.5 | 0.0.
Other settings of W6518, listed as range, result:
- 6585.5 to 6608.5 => 2.7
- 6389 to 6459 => 2.49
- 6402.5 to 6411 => 2.71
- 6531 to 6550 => 2.9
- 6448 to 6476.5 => 2.51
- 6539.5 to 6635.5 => 2.6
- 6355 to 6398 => 2.54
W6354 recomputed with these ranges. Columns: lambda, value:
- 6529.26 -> 2.97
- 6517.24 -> 2.98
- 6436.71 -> 2.9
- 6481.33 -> 2.98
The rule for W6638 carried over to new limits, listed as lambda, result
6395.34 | 2.55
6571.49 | 2.86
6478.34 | 2.94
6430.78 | 2.82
